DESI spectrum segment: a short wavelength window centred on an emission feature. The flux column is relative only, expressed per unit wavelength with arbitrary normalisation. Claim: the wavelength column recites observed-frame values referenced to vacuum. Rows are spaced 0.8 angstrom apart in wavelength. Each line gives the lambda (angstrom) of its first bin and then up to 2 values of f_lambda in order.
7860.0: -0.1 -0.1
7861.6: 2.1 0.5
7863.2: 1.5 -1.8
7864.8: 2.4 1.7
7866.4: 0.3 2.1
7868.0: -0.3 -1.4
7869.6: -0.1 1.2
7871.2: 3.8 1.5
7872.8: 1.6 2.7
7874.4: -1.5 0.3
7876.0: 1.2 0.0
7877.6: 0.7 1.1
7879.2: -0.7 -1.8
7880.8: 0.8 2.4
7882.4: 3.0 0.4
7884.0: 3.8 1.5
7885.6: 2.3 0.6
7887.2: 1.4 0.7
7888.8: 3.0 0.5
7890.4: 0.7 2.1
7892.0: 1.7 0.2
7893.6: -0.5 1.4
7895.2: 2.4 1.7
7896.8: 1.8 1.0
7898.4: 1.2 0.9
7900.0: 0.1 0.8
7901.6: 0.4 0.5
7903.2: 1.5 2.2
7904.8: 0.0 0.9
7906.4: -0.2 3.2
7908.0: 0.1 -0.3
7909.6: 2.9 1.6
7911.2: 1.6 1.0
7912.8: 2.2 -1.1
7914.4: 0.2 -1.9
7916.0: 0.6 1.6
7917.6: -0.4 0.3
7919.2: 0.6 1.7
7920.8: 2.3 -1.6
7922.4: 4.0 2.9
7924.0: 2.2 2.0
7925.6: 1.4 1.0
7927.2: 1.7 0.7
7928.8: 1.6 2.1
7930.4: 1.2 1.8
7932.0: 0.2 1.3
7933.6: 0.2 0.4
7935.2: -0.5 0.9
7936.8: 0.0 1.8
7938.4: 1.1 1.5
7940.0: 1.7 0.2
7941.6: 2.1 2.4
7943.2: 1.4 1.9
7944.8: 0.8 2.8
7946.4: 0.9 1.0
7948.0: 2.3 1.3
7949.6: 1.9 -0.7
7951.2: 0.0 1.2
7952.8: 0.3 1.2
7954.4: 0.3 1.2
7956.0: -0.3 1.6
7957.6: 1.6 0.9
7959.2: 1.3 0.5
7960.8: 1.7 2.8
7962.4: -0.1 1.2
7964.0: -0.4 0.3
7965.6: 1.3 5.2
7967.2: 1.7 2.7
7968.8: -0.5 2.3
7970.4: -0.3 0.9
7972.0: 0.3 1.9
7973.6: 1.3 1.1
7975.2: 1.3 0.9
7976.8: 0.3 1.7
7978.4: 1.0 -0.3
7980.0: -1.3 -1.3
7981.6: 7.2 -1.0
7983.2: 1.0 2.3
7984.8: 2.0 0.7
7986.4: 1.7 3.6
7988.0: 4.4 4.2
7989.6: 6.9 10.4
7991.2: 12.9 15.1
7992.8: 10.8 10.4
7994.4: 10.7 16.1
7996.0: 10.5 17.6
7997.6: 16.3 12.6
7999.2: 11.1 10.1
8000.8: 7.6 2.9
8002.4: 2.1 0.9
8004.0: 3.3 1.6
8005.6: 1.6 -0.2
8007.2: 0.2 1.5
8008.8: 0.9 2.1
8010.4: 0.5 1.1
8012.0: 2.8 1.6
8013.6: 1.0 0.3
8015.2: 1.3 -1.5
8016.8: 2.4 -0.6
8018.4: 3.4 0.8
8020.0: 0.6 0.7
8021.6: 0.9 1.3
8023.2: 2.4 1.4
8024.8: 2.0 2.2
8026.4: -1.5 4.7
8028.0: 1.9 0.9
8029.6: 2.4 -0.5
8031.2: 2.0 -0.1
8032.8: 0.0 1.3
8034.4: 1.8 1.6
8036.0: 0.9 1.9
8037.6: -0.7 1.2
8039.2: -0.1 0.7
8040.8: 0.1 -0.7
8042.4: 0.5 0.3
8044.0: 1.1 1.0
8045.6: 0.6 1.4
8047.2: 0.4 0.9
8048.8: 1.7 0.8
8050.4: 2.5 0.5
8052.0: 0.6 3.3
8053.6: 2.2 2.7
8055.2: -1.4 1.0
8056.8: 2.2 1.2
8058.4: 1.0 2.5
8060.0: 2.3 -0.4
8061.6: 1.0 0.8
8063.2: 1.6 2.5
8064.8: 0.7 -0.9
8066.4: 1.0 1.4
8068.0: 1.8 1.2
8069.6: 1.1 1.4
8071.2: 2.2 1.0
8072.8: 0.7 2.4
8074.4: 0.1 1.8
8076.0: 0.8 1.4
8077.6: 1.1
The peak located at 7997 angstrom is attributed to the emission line [O II] 3727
